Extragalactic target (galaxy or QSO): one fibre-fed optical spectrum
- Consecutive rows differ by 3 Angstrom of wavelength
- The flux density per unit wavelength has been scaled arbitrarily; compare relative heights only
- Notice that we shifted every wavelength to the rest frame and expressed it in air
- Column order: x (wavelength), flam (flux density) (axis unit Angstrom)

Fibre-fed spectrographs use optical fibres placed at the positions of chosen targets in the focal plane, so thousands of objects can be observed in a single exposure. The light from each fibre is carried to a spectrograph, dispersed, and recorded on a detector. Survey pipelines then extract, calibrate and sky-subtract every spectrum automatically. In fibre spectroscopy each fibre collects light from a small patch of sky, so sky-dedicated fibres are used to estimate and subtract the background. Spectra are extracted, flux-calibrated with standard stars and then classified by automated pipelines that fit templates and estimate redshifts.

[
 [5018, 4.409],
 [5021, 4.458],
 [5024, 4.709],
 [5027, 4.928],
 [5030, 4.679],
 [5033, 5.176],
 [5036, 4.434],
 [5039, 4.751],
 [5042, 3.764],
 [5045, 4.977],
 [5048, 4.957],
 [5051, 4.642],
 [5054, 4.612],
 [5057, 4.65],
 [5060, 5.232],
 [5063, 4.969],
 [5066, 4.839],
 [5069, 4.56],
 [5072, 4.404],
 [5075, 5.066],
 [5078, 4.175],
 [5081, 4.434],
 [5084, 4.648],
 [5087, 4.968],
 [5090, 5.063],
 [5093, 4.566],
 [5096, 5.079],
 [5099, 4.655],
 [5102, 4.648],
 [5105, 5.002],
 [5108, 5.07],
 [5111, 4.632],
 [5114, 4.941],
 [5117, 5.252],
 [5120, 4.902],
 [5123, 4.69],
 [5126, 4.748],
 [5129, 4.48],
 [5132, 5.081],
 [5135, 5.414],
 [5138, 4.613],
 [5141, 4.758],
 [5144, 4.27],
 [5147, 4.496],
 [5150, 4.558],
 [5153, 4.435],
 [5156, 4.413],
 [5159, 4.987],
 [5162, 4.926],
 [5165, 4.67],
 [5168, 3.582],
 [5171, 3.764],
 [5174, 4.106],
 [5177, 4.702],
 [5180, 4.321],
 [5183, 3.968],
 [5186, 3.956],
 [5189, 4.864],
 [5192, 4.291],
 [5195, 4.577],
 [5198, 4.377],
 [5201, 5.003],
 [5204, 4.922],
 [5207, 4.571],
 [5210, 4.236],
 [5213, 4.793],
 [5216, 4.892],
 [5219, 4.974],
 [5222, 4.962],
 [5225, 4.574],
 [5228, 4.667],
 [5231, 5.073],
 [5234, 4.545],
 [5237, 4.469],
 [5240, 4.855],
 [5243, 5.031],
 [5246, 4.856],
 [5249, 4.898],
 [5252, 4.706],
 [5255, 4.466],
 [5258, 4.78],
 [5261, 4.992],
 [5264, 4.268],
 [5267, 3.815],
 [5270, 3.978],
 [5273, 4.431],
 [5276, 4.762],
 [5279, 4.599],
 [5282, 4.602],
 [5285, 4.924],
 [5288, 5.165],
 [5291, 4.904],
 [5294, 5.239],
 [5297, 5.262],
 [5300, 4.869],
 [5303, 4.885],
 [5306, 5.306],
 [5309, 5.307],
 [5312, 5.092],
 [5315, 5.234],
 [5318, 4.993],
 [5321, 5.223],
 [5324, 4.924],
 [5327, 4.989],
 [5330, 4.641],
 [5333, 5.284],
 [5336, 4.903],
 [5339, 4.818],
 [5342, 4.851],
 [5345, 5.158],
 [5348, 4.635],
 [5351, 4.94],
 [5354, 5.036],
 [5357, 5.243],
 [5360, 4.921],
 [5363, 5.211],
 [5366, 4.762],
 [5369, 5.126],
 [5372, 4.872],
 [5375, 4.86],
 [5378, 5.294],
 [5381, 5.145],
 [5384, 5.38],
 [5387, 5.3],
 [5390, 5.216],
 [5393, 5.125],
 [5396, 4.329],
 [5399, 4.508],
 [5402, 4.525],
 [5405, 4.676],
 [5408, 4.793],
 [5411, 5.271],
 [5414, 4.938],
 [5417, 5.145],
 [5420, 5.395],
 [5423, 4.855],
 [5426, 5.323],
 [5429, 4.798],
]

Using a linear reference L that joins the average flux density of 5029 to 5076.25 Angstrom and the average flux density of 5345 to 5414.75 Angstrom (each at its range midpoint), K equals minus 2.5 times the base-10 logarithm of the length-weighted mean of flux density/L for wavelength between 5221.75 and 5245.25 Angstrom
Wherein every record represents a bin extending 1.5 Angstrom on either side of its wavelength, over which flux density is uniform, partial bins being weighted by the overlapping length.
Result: 0.02 mag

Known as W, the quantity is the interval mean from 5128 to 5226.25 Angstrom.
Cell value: 4.56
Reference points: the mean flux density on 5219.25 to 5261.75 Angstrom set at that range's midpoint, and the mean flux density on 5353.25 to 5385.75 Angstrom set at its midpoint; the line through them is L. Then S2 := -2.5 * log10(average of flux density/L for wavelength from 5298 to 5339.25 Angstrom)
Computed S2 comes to -0.02 mag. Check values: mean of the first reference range 4.78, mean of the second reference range 5.08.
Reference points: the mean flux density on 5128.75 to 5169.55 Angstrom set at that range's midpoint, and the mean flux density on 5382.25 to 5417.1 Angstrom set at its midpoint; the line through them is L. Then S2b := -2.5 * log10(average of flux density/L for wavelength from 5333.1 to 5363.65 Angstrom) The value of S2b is -0.025 mag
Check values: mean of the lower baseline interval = 4.62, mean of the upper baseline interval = 4.93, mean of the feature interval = 4.98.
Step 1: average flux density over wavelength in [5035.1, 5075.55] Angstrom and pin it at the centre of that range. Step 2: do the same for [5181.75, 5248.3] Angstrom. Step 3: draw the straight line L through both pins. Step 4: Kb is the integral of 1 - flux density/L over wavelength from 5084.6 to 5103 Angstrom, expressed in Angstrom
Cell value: -0.5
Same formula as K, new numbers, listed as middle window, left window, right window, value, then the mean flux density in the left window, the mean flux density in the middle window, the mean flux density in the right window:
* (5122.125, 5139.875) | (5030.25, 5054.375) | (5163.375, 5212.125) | -0.082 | 4.67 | 4.84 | 4.38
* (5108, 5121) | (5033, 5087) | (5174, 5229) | -0.070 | 4.68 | 4.95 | 4.58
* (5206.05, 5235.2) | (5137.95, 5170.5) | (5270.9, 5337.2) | -0.007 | 4.49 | 4.73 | 4.97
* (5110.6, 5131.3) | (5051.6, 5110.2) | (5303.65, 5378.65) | -0.005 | 4.77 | 4.83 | 5.02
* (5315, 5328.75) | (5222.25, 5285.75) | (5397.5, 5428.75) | -0.063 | 4.64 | 5.05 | 4.94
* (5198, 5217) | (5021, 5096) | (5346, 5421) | 0.031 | 4.72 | 4.7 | 4.98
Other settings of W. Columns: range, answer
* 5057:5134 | 4.81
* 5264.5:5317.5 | 4.84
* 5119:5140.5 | 4.84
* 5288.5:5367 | 5.03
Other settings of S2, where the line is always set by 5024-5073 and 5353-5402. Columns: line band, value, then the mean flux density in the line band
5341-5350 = 0.02 mag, 4.89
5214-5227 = 0.01 mag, 4.84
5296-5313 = -0.04 mag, 5.12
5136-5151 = 0.06 mag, 4.57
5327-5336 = 0.00 mag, 4.96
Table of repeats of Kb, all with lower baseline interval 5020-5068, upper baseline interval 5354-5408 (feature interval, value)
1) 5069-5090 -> 0.52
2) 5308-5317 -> -0.50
